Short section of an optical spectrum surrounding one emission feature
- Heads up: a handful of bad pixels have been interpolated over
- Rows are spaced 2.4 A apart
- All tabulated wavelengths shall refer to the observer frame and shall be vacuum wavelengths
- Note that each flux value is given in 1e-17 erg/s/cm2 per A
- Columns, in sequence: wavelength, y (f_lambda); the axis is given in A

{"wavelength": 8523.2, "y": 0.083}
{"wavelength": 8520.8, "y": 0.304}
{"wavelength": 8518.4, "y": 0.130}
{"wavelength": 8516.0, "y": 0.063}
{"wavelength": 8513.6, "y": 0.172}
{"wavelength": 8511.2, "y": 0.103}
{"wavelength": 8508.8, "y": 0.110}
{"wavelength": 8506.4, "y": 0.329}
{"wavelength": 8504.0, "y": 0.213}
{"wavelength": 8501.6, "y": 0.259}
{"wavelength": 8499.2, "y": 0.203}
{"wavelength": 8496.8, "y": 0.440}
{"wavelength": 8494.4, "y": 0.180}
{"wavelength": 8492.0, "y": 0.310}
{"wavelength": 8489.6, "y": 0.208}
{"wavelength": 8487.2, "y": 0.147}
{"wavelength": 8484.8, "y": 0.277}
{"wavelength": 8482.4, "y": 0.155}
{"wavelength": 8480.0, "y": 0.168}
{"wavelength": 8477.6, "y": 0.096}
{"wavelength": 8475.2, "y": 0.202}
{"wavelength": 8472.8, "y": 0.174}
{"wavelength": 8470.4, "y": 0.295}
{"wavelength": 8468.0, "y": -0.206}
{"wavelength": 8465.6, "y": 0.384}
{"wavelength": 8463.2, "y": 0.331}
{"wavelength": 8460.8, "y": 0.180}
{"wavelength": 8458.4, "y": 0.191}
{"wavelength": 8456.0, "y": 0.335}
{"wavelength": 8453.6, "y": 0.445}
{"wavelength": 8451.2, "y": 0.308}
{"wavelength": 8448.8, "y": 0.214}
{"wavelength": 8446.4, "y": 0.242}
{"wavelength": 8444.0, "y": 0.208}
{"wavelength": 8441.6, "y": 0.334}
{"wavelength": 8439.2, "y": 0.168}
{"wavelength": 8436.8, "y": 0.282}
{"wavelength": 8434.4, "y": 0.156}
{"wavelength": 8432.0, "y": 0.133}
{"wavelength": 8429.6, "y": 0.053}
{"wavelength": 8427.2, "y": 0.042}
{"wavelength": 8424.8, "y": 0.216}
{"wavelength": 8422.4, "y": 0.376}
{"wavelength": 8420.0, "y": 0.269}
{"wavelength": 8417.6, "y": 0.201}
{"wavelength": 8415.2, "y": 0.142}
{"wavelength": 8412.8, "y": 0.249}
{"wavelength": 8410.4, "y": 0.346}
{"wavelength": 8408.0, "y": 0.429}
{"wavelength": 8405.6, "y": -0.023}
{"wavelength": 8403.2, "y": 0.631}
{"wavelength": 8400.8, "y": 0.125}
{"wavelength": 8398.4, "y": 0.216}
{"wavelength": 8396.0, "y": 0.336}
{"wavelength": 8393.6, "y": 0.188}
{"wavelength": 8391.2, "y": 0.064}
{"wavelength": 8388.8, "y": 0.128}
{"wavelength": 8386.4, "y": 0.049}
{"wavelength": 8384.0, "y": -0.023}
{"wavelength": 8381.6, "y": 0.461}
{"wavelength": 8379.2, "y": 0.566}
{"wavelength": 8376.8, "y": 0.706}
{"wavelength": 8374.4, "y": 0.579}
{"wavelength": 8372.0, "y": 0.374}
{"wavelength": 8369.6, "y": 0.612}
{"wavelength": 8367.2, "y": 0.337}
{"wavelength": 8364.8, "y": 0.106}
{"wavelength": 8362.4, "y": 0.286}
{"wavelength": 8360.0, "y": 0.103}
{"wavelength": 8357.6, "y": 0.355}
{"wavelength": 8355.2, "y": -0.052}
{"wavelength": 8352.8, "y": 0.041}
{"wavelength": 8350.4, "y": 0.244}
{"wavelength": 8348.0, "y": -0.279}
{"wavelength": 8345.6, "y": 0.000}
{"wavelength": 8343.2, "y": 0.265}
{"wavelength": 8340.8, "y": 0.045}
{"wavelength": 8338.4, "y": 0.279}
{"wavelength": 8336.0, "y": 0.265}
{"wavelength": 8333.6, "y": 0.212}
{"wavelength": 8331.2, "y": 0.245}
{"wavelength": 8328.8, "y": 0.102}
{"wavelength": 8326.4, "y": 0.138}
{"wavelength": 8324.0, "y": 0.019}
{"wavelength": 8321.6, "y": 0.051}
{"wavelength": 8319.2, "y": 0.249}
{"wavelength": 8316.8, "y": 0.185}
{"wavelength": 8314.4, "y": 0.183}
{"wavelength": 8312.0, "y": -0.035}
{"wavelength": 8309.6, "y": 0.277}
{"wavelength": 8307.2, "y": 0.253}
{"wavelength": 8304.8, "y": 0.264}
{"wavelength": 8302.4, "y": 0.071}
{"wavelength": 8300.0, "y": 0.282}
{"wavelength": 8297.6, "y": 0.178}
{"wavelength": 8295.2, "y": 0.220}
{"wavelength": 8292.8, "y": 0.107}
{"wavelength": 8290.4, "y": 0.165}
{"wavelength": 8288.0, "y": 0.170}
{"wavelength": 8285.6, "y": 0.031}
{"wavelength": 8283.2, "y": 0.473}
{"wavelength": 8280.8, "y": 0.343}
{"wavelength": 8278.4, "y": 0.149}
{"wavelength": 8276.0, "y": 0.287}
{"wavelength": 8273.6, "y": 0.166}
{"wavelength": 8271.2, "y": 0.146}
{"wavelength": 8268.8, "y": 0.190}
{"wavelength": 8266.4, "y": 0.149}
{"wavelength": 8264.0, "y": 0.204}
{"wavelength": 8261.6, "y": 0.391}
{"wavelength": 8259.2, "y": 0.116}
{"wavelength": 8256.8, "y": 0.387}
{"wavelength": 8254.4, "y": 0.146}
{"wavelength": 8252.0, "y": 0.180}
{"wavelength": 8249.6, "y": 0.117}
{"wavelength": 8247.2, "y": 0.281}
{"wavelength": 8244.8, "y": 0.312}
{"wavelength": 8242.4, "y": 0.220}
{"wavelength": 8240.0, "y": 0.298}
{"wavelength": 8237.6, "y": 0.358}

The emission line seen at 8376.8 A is [O II]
